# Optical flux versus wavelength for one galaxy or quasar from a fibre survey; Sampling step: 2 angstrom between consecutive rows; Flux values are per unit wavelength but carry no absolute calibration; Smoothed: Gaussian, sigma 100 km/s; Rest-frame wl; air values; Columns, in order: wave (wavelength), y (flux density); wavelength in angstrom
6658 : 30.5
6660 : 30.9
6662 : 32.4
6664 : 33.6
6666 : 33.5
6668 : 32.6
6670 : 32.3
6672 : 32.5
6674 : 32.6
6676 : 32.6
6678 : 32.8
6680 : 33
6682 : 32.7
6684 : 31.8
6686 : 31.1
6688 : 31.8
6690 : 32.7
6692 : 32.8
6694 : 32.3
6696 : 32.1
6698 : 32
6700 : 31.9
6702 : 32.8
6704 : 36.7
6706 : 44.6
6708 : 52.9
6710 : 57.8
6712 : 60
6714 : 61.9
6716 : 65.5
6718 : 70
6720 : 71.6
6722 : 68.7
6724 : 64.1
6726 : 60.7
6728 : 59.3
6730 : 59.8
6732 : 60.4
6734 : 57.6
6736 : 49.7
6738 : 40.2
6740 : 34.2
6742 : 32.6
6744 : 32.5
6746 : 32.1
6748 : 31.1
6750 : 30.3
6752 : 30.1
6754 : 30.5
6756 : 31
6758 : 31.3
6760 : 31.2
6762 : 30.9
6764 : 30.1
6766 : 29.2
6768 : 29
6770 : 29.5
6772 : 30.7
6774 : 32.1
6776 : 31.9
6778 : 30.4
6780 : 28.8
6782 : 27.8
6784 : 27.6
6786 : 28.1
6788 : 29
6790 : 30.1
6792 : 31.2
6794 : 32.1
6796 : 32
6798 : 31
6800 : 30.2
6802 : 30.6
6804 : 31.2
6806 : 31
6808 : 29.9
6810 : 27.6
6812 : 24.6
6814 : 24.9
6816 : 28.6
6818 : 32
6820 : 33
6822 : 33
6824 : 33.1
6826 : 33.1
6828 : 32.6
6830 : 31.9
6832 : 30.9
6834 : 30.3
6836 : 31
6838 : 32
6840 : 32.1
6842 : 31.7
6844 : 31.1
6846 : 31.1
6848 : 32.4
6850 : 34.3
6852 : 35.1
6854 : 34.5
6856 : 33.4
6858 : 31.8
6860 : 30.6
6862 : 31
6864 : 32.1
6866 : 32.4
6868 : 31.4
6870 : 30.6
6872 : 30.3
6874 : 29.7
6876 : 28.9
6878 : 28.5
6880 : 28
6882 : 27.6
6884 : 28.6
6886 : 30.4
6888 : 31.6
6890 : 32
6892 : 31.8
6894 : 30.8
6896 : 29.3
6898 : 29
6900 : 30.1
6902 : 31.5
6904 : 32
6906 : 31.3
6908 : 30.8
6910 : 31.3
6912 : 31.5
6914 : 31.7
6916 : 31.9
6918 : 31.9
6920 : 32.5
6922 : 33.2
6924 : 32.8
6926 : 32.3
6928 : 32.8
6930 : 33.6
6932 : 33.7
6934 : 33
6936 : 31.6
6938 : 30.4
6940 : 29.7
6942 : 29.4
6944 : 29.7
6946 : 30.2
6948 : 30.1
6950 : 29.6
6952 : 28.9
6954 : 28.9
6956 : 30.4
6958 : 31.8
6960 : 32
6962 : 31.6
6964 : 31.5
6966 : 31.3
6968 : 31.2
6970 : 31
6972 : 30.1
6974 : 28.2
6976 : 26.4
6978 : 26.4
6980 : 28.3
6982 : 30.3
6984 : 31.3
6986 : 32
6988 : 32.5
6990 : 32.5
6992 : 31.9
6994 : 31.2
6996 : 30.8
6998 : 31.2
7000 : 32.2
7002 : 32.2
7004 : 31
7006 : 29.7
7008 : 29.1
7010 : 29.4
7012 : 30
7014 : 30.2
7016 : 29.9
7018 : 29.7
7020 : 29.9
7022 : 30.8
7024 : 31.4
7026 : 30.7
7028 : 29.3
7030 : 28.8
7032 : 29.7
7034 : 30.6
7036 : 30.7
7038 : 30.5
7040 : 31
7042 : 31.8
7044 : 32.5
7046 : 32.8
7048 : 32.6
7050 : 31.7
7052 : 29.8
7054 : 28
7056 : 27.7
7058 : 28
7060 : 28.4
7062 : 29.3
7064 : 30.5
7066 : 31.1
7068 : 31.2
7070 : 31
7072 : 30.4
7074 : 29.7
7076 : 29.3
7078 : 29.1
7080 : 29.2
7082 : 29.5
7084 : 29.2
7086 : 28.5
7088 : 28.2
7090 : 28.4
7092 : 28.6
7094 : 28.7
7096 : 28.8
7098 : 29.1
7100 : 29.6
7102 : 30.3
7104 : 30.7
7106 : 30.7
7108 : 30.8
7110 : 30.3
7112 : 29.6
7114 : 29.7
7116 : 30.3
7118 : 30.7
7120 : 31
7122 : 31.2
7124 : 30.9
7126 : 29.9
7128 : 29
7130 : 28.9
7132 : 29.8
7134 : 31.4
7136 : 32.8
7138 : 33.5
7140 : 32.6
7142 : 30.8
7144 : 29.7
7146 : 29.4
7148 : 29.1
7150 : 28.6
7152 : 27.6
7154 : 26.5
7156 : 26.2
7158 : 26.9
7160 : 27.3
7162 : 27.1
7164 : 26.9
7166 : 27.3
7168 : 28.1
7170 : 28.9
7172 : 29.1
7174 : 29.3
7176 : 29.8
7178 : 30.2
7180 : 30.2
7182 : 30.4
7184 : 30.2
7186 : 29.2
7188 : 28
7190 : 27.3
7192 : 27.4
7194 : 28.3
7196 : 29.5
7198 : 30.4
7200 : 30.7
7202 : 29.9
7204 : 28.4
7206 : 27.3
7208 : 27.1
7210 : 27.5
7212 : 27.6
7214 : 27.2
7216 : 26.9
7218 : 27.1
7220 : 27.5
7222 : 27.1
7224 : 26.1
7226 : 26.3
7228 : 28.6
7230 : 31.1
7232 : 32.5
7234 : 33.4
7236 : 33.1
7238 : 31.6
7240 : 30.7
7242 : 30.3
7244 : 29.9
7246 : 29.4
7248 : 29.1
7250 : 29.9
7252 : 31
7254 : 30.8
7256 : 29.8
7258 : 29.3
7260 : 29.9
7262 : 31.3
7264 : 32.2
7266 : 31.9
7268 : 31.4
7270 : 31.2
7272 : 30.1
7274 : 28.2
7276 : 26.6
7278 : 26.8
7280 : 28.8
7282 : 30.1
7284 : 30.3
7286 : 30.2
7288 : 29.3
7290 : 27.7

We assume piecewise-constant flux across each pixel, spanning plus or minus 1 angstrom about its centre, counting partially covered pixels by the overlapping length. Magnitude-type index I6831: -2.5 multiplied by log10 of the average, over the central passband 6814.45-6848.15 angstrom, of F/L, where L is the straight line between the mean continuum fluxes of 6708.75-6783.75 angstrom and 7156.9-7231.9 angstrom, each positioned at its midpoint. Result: 0.25 mag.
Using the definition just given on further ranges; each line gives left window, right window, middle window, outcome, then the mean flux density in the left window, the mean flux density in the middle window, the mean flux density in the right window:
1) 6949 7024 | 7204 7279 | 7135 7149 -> -0.05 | 30.4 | 31.1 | 29.4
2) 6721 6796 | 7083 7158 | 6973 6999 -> 0.08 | 37.1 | 30.2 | 29.7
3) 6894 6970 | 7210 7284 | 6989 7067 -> 0.01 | 31.2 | 30.5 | 29.6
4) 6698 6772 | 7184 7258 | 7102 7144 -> 0.05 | 44.1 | 30.7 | 29.1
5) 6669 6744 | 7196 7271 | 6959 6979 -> 0.23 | 44.6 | 30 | 29.6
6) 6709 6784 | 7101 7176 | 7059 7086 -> 0.07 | 42.6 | 29.8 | 29.5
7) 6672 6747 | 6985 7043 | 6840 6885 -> 0.21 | 44.6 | 31.2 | 30.7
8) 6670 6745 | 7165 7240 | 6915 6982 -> 0.20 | 44.7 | 30.8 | 29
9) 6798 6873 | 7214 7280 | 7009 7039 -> 0.02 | 31.3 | 30.1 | 29.7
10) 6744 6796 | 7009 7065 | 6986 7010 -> -0.04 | 30.3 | 31.2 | 30.2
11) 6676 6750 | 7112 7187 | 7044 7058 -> 0.09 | 44.7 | 30.4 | 29.5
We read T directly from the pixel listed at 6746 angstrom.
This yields 32.1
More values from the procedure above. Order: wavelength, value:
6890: 32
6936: 31.6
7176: 29.8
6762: 30.9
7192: 27.4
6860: 30.6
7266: 31.9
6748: 31.1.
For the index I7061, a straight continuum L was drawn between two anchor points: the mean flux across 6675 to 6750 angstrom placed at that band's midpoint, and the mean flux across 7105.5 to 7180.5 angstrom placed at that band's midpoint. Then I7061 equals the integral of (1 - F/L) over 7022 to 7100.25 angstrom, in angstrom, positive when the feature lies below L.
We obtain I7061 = 6.00 angstrom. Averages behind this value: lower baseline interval 44.6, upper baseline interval 29.5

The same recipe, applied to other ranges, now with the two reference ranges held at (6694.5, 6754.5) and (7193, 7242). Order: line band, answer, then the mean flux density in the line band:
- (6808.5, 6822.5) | 4.79 angstrom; 29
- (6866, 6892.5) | 7.42 angstrom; 30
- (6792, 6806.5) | 4.38 angstrom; 31.2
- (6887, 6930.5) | 9.61 angstrom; 31.6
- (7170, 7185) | 0.34 angstrom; 29.8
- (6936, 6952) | 3.81 angstrom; 29.9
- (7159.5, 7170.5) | 1.22 angstrom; 27.6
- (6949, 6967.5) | 3.84 angstrom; 30.7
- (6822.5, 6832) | 2.42 angstrom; 32.5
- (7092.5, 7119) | 2.62 angstrom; 29.9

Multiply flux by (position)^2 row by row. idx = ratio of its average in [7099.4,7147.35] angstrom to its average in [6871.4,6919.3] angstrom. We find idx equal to 1.1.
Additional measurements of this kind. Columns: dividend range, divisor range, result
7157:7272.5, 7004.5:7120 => 1.02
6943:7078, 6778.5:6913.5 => 1.03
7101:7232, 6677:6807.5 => 0.86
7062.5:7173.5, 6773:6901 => 1.04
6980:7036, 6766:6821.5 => 1.09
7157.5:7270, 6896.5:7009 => 1.02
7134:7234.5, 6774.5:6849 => 1.05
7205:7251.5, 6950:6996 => 1.03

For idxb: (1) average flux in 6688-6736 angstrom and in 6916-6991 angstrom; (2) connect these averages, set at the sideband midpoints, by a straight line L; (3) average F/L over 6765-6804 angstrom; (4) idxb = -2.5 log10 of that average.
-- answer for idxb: 0.43 mag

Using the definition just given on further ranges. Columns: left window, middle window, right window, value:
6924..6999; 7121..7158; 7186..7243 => -0.01 mag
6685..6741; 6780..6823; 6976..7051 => 0.41 mag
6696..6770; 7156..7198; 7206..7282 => 0.10 mag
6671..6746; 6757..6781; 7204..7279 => 0.37 mag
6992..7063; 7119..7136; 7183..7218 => -0.04 mag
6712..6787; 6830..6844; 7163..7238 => 0.24 mag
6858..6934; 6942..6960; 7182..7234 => 0.02 mag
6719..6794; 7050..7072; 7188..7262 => 0.09 mag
